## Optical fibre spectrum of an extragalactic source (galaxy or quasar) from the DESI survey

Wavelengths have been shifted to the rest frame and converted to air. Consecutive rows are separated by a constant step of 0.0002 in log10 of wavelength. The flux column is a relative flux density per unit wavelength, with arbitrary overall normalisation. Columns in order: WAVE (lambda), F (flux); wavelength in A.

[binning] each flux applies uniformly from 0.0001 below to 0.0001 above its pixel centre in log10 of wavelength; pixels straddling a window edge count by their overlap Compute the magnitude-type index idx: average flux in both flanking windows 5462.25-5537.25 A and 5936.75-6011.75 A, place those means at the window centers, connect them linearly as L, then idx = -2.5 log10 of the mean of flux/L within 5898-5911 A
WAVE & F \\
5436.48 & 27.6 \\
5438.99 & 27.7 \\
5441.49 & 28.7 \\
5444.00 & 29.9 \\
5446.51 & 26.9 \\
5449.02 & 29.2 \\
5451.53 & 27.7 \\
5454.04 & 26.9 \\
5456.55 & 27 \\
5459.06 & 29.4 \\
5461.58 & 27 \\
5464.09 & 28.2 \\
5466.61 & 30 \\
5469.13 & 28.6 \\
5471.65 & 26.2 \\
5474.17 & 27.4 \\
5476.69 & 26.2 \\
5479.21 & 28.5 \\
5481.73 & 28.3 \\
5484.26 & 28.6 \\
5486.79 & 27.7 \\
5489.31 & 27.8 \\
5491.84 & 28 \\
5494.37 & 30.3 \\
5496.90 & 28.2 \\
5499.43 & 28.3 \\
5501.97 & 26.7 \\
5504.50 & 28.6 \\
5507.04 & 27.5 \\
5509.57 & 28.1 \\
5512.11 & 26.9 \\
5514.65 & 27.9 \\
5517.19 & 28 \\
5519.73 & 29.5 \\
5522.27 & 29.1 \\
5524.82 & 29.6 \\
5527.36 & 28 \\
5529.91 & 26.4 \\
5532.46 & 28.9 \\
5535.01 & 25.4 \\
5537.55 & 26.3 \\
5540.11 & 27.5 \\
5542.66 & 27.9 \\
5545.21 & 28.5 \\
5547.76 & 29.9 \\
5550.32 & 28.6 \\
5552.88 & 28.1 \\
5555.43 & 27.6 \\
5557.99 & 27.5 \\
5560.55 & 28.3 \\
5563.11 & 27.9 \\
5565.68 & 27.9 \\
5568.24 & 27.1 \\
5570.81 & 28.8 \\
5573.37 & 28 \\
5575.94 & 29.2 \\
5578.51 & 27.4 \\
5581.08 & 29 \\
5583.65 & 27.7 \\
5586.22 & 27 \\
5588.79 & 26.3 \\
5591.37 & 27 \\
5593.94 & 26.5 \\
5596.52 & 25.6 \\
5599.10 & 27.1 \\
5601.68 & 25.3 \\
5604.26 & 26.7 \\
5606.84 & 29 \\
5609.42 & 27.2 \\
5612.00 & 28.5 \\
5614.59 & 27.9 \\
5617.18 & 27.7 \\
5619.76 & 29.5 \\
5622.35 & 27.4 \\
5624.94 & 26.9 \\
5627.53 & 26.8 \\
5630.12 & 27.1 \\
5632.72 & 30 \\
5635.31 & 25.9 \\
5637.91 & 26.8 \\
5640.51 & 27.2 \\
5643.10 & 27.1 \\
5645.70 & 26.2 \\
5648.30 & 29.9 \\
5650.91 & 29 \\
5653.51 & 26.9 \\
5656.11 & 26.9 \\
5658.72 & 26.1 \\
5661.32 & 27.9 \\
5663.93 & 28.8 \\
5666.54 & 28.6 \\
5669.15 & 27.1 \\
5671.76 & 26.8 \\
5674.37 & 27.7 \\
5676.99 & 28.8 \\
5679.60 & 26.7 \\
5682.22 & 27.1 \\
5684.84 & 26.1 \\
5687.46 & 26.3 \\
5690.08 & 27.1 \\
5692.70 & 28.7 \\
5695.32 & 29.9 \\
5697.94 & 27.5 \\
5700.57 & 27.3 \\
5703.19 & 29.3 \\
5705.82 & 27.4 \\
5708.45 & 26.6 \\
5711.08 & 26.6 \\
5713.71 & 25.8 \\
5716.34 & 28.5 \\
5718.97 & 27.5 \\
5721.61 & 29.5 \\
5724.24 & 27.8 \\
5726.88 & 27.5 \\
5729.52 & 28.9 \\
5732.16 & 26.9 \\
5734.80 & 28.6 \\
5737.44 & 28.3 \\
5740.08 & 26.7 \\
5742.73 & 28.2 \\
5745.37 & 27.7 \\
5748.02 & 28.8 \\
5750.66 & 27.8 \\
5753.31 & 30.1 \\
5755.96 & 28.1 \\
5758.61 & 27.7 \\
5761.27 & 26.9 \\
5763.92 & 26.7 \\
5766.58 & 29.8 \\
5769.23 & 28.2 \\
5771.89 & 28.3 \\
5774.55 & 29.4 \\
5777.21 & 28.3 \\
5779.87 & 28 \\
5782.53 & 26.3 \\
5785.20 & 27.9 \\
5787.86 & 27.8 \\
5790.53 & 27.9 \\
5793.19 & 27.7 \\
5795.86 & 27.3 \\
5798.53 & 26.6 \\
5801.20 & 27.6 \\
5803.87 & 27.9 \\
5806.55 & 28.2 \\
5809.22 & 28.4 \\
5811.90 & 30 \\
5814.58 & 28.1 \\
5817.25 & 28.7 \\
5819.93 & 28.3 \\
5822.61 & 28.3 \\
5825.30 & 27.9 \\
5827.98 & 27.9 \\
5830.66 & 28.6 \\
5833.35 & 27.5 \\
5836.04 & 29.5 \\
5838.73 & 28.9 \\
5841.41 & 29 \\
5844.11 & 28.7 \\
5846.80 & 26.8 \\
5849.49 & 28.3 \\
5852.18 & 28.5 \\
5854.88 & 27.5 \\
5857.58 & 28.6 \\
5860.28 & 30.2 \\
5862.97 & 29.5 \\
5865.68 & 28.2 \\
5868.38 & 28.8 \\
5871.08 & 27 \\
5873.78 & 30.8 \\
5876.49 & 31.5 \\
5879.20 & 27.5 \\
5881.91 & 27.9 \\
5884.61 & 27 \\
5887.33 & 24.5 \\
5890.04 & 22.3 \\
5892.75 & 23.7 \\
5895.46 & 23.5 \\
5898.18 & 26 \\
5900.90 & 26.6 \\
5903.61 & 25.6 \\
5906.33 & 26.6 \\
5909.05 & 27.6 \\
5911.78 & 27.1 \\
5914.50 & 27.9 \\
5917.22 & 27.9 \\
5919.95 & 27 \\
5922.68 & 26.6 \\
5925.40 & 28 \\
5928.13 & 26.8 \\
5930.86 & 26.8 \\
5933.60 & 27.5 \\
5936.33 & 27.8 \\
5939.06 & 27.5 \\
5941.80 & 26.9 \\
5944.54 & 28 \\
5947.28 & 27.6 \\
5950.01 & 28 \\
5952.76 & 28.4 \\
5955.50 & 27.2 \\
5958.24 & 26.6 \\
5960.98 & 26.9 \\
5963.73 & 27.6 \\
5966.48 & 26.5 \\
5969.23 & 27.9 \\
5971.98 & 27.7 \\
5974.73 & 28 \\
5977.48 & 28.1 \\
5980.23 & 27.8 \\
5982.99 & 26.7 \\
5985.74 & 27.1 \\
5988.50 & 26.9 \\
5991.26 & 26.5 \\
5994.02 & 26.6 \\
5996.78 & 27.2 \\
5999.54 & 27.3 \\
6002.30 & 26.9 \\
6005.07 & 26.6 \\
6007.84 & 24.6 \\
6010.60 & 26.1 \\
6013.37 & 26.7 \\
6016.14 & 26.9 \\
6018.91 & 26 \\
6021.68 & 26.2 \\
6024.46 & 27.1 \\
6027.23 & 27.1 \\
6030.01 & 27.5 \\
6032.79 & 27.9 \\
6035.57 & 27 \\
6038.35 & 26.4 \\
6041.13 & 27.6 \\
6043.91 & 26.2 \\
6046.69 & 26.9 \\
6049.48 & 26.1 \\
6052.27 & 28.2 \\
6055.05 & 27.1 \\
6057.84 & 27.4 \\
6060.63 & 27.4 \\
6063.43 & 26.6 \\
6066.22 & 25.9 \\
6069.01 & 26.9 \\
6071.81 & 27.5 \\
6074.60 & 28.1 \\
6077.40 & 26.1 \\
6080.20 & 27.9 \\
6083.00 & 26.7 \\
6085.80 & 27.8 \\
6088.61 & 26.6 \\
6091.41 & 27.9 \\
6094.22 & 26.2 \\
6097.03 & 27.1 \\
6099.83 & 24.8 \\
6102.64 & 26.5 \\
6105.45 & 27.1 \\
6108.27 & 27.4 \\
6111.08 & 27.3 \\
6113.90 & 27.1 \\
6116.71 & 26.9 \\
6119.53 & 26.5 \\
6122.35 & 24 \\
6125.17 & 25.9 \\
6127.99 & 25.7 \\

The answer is 0.03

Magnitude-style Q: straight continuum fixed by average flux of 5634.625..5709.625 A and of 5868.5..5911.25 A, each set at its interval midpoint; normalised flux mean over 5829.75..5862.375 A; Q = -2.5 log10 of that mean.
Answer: -0.07 mag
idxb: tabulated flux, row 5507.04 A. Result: 27.5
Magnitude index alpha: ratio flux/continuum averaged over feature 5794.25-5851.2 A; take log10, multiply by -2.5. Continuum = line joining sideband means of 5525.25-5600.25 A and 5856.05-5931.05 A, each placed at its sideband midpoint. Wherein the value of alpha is -0.04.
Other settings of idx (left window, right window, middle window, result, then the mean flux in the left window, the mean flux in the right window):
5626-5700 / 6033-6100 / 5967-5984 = -0.02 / 27.5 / 27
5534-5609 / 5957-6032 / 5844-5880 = -0.06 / 27.6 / 26.9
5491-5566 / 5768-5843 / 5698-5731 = 0.02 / 28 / 28.2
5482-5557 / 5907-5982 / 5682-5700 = 0.01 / 28.1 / 27.5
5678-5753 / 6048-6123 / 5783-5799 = 0.00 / 27.7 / 26.9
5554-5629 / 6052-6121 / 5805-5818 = -0.05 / 27.5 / 27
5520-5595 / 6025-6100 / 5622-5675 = 0.01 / 27.9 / 27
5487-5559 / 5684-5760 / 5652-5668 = 0.01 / 28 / 27.8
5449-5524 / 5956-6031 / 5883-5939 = 0.03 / 28.1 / 26.9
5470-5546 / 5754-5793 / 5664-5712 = 0.01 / 27.9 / 28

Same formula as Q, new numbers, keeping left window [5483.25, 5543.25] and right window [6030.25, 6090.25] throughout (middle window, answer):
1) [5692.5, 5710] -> -0.01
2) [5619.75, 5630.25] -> 0.02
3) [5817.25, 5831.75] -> -0.03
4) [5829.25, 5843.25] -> -0.05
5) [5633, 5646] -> 0.03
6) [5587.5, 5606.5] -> 0.05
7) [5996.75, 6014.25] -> 0.03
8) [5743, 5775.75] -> -0.03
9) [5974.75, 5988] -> -0.01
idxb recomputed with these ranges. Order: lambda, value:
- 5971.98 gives 27.7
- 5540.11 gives 27.5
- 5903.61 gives 25.6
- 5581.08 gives 29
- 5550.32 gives 28.6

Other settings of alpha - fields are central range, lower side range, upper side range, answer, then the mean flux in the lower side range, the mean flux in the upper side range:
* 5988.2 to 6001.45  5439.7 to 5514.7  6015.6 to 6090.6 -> 0.01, 28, 27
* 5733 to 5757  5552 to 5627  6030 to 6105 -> -0.03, 27.6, 27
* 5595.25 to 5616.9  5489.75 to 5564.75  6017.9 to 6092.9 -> 0.03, 28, 27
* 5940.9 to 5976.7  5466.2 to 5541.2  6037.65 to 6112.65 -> -0.01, 27.9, 27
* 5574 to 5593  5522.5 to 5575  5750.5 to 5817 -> 0.01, 27.9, 28.1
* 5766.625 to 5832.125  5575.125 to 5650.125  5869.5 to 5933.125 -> -0.04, 27.4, 26.8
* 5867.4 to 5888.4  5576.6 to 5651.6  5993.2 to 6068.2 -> -0.04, 27.4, 26.8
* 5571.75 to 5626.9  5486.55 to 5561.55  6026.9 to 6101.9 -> 0.02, 28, 27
